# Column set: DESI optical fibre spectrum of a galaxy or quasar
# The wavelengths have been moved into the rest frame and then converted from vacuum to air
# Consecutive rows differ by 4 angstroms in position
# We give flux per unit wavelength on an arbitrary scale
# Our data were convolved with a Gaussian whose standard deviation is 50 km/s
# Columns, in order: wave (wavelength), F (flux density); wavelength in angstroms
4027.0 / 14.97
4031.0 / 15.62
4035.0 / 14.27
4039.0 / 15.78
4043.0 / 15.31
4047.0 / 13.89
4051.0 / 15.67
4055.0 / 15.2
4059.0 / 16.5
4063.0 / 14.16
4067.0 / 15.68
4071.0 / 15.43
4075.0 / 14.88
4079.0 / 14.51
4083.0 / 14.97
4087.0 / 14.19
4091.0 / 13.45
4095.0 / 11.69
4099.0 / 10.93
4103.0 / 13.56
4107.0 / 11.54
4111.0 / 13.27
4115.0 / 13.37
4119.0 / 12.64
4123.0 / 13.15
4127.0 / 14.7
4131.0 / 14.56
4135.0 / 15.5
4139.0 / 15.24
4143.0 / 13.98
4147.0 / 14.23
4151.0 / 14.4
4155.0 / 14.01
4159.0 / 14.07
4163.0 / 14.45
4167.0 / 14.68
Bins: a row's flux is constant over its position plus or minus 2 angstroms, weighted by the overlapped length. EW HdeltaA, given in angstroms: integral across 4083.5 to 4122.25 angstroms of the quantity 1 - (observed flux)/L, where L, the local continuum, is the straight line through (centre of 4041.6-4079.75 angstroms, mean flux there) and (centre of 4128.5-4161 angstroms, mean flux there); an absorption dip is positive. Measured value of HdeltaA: 5.2 angstroms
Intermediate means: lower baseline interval 15.1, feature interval 12.8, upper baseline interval 14.5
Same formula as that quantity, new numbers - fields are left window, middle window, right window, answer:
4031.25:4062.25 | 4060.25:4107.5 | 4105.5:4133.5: 1.5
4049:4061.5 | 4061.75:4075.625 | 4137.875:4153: 0.4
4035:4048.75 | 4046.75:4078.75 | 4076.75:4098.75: -2.1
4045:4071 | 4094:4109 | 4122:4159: 2.9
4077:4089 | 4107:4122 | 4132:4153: 1.8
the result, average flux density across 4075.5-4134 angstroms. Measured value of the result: 13.4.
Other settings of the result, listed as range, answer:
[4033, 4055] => 15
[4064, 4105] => 13.9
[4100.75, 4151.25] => 13.8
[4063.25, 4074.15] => 15.3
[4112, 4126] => 13.2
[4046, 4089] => 15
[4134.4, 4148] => 14.7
